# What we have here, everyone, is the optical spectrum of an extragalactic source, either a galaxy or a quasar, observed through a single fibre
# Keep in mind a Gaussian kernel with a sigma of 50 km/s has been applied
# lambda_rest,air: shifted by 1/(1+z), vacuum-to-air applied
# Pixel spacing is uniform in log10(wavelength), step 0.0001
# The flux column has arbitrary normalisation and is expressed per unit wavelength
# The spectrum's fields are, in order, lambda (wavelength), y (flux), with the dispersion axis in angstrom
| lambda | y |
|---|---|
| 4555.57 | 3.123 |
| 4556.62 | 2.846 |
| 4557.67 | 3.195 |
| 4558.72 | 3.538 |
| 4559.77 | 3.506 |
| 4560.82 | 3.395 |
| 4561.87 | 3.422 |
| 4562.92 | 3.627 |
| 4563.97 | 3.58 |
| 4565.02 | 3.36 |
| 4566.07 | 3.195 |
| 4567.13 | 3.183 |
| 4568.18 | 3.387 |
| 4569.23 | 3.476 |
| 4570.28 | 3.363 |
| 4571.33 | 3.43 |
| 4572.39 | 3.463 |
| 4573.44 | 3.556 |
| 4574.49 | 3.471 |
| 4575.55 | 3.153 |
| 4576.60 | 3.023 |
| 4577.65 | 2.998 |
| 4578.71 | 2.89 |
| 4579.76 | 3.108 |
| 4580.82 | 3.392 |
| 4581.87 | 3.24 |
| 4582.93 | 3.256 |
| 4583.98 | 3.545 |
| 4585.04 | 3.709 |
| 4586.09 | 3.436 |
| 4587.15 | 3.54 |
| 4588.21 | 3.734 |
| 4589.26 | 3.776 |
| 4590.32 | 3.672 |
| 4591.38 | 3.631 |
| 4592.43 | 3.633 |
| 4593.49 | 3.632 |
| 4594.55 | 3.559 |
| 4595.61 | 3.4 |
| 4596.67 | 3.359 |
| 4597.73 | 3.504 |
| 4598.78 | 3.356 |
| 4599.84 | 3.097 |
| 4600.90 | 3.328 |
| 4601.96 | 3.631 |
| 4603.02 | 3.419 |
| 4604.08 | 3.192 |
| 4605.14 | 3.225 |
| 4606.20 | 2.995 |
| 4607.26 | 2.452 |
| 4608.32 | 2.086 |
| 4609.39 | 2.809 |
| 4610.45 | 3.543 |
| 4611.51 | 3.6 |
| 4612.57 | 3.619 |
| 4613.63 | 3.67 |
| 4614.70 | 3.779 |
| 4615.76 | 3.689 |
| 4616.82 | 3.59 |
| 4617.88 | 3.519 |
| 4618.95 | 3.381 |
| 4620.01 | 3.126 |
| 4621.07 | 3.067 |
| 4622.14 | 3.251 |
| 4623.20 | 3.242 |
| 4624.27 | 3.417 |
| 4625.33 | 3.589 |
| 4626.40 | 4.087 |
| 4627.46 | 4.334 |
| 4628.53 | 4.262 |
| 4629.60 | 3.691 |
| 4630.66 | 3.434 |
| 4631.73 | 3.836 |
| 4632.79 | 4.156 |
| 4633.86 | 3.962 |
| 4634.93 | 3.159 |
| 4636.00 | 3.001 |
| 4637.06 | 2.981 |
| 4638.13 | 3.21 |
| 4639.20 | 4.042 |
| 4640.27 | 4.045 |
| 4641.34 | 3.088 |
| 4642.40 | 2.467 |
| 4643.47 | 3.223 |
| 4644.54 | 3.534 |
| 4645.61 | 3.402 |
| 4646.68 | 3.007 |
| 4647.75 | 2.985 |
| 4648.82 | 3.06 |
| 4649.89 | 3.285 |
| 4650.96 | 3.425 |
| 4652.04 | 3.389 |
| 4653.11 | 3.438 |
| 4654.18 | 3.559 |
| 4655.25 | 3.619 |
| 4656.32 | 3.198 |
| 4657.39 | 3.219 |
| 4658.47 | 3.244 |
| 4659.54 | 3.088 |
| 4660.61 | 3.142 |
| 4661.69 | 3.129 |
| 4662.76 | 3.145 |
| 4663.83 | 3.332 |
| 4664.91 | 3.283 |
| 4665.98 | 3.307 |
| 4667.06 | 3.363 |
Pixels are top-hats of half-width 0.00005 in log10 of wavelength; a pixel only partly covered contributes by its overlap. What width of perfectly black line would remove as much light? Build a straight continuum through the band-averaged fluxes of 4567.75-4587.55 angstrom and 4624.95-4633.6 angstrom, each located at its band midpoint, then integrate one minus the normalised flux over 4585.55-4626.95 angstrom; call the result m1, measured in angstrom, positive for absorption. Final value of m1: 2.9 angstrom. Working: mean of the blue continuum 3.34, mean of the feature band 3.4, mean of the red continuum 3.93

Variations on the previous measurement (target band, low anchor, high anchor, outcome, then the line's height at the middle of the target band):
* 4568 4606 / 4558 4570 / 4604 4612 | -2.6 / 3.19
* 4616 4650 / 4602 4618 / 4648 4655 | -1.4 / 3.32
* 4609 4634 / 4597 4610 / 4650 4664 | -3.5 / 3.17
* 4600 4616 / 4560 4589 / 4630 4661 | 0.5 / 3.36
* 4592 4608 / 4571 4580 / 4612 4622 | 0.4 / 3.38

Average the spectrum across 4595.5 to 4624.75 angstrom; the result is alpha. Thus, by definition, 3.3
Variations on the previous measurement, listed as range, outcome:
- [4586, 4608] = 3.39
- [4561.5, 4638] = 3.42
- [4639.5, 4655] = 3.3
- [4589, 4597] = 3.58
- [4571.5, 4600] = 3.42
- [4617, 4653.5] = 3.44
